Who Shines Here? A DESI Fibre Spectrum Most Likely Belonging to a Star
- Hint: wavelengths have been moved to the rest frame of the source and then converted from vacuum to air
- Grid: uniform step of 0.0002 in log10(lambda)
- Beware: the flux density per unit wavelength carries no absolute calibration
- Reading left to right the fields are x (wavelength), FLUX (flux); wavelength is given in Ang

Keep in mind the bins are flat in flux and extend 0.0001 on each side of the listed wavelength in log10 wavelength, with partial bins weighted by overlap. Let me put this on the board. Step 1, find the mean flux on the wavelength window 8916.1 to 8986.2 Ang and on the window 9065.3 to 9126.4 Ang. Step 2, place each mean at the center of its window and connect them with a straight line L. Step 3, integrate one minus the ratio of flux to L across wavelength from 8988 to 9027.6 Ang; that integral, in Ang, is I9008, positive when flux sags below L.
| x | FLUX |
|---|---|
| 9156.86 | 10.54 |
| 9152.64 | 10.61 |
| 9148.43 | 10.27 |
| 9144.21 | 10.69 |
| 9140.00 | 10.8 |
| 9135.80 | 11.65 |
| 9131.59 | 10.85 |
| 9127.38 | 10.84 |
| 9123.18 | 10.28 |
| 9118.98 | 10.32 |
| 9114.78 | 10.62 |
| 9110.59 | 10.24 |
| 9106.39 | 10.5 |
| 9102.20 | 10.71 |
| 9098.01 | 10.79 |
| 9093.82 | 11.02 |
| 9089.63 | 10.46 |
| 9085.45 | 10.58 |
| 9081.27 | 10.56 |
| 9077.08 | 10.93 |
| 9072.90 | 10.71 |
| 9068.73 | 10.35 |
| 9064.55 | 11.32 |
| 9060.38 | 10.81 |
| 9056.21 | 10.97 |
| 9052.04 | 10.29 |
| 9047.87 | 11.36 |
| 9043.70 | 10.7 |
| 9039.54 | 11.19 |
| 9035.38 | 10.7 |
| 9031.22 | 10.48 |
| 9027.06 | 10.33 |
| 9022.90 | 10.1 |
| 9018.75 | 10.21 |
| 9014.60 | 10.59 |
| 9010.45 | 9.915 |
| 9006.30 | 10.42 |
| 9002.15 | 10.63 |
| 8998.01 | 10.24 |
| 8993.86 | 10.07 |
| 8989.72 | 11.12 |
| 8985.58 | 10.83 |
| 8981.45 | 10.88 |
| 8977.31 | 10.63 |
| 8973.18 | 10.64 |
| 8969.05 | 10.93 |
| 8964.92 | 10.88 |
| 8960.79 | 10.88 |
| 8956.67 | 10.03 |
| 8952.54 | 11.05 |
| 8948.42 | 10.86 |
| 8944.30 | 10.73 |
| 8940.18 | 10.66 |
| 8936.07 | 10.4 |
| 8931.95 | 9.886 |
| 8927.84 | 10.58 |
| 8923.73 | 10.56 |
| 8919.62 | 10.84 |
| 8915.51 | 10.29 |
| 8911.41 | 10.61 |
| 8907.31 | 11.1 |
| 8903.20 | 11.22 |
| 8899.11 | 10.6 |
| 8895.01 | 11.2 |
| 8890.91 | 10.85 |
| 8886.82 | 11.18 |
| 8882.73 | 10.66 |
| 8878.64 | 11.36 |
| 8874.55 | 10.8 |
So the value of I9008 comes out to 1.02 Ang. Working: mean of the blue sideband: 10.7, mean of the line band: 10.4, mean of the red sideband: 10.6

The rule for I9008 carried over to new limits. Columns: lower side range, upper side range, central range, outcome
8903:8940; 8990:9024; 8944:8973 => -0.8 Ang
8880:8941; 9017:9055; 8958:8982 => -0.3 Ang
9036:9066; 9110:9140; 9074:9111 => 0.5 Ang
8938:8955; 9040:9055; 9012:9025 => 0.7 Ang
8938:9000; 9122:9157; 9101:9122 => 0.5 Ang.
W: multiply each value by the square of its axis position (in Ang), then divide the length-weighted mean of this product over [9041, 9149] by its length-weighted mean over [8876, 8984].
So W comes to 1.03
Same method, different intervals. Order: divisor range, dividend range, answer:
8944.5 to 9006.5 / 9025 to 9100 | 1.03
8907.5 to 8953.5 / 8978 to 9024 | 1.00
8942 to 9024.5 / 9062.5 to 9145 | 1.04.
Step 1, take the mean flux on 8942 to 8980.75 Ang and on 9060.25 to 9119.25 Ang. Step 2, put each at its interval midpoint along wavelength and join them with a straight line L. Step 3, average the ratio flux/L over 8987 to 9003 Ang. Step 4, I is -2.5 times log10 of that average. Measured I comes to 0.02 mag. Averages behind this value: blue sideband 10.7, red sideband 10.7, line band 10.5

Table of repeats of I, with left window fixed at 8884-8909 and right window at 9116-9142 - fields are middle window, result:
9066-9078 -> 0.017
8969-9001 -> 0.028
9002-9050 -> 0.034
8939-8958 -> 0.027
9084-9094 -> 0.019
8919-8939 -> 0.055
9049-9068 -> 0.002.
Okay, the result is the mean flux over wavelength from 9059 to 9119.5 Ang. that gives 10.7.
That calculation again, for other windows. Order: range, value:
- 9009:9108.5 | 10.7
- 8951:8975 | 10.7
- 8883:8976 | 10.7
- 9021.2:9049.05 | 10.7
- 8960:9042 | 10.6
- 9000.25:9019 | 10.4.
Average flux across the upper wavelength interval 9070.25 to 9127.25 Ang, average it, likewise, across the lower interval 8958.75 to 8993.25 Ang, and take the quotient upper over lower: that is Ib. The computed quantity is 0.98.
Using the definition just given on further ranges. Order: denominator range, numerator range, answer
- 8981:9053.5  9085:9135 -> 1.01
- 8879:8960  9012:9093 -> 1.00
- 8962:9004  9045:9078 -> 1.01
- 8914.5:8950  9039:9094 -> 1.02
